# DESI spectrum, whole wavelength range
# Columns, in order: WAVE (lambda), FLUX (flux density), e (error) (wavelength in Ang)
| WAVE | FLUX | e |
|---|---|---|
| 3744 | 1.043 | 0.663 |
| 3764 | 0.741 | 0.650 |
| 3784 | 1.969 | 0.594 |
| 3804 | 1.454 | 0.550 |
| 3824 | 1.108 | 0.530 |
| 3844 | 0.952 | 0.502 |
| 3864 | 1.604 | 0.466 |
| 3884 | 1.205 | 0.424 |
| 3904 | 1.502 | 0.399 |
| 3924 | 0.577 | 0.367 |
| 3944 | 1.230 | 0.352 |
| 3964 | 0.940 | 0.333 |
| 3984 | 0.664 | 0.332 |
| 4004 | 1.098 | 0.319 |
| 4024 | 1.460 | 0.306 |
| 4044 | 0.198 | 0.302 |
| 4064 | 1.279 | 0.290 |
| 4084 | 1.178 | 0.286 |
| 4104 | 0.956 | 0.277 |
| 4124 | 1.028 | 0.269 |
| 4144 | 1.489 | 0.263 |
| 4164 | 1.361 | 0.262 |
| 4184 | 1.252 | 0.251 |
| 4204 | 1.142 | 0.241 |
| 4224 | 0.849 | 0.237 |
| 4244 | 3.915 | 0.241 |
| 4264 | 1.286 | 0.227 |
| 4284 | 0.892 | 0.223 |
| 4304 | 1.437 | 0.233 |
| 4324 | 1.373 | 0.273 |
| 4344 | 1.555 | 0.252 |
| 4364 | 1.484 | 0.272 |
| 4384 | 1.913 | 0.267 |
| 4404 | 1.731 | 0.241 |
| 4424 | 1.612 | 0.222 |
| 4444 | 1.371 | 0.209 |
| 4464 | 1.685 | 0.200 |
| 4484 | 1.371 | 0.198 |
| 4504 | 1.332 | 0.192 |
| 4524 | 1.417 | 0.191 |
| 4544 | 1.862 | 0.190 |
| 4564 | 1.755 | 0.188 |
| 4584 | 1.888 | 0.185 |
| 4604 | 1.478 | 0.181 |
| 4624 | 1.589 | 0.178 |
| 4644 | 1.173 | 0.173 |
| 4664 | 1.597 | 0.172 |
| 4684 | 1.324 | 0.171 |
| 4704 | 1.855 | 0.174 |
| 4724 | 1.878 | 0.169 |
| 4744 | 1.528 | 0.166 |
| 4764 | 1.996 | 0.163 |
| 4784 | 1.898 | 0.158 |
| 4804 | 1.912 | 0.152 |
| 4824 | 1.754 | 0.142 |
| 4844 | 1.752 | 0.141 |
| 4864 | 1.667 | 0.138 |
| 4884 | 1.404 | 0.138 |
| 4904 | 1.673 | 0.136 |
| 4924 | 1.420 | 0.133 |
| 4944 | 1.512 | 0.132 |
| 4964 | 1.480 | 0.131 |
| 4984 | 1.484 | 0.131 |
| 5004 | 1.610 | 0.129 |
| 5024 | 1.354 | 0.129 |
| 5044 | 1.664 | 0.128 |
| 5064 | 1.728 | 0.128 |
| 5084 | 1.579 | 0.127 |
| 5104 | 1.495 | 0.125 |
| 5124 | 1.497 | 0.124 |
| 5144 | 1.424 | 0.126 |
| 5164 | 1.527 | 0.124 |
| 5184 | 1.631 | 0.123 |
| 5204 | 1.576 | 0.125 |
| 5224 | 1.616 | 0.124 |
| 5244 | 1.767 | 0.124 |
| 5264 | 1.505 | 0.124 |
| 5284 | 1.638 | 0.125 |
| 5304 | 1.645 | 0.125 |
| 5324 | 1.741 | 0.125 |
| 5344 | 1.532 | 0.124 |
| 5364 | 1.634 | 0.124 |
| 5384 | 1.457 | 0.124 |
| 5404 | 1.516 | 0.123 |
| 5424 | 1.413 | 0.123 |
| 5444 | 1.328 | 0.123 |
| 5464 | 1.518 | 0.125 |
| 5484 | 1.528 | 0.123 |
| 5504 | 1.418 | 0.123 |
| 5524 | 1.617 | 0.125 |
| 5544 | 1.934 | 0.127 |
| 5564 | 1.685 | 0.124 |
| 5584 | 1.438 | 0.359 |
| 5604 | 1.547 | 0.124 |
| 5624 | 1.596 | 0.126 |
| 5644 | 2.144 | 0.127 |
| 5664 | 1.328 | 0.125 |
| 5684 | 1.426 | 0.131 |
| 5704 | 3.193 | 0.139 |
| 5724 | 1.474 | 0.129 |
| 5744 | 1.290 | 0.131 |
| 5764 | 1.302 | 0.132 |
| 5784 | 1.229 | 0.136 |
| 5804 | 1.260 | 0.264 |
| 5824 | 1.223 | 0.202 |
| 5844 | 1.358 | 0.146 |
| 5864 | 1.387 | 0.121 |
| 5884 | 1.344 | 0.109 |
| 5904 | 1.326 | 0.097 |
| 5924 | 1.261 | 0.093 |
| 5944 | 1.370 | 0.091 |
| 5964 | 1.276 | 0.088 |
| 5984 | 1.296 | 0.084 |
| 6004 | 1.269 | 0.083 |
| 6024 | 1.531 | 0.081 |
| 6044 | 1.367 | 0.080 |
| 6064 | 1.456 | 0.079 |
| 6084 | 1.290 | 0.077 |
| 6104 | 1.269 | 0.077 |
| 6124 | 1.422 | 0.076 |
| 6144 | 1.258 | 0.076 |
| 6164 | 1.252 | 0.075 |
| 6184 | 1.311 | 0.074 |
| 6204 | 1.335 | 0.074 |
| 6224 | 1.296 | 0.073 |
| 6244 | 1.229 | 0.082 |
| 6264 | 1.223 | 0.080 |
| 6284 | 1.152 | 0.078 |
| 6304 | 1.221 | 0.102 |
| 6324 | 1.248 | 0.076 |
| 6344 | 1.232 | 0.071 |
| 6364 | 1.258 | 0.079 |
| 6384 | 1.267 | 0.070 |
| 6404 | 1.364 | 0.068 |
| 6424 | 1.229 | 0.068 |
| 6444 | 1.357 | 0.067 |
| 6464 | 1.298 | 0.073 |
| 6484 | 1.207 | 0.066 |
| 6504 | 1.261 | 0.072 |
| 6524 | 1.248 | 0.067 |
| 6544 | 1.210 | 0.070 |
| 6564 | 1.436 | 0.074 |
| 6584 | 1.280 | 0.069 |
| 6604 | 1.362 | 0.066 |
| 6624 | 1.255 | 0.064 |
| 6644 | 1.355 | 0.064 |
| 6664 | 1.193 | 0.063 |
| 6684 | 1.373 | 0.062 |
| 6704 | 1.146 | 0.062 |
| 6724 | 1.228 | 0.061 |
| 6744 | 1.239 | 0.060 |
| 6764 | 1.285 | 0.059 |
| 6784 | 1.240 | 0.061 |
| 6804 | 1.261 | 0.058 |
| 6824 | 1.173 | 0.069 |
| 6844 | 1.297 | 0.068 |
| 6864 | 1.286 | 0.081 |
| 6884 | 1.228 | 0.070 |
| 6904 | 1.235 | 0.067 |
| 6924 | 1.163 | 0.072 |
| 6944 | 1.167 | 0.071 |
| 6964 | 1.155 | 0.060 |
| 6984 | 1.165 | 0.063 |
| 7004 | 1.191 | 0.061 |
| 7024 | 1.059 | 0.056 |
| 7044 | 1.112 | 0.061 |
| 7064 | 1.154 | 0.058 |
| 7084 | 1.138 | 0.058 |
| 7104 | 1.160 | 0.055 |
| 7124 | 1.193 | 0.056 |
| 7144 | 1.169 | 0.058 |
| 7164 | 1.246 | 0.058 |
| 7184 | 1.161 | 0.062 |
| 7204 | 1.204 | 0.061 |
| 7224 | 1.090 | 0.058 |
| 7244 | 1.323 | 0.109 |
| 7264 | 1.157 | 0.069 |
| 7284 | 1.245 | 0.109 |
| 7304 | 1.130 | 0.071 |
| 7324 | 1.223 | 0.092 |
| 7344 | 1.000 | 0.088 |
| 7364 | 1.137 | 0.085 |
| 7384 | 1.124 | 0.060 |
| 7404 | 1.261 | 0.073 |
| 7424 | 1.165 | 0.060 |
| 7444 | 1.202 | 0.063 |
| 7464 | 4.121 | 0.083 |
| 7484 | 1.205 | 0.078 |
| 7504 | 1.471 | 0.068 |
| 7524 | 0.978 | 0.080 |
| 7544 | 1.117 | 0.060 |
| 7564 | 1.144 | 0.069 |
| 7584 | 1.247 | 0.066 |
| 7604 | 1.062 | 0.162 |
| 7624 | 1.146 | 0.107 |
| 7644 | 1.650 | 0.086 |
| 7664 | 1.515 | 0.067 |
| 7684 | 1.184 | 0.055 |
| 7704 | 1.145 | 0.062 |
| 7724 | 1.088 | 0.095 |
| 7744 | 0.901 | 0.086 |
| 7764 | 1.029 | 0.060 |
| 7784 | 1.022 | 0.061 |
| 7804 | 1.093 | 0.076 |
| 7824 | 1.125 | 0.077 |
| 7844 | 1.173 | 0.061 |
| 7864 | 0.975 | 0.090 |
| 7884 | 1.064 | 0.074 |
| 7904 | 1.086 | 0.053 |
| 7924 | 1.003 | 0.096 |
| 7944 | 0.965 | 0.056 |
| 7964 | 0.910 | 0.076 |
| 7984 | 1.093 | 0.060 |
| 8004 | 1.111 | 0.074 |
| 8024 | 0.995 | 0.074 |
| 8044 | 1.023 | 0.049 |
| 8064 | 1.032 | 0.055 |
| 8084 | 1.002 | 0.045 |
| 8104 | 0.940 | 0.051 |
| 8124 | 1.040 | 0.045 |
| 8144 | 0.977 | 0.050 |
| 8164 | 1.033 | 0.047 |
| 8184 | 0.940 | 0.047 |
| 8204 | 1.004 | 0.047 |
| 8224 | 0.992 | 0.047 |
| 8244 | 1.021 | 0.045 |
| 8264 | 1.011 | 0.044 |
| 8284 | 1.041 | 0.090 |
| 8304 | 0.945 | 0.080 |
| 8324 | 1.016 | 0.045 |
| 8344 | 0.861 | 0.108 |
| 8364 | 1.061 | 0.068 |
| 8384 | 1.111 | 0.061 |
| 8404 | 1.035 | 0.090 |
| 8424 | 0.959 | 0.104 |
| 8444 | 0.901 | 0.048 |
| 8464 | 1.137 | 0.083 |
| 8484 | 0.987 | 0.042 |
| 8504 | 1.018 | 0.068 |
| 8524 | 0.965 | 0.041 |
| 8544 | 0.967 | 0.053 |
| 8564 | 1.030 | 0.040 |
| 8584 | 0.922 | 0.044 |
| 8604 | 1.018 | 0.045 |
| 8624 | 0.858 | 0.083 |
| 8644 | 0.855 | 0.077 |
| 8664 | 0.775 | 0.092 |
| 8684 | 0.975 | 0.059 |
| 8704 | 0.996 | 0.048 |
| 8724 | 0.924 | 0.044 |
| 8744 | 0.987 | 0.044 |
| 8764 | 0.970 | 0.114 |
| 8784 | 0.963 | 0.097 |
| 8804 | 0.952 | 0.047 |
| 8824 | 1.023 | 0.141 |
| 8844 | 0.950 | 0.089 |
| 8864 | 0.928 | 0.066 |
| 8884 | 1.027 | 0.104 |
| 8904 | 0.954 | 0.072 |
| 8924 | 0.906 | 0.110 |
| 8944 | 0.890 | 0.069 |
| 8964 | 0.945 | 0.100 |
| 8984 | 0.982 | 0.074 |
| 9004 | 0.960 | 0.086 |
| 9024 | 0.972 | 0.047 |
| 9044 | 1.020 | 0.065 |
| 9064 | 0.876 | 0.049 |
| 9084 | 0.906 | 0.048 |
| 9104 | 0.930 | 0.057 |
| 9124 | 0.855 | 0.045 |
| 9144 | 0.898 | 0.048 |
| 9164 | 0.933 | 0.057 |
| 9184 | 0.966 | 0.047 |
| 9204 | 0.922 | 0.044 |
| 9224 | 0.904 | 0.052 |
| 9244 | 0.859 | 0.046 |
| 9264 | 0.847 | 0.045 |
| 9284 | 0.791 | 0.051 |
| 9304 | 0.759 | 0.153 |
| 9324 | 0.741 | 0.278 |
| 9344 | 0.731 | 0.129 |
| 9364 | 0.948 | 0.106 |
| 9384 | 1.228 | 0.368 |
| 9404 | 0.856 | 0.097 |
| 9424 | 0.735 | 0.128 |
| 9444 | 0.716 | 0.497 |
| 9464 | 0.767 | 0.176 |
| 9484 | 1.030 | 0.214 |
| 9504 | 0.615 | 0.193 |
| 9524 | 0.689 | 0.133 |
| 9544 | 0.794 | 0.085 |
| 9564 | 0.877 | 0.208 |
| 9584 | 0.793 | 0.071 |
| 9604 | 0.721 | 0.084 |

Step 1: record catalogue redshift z 0.138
